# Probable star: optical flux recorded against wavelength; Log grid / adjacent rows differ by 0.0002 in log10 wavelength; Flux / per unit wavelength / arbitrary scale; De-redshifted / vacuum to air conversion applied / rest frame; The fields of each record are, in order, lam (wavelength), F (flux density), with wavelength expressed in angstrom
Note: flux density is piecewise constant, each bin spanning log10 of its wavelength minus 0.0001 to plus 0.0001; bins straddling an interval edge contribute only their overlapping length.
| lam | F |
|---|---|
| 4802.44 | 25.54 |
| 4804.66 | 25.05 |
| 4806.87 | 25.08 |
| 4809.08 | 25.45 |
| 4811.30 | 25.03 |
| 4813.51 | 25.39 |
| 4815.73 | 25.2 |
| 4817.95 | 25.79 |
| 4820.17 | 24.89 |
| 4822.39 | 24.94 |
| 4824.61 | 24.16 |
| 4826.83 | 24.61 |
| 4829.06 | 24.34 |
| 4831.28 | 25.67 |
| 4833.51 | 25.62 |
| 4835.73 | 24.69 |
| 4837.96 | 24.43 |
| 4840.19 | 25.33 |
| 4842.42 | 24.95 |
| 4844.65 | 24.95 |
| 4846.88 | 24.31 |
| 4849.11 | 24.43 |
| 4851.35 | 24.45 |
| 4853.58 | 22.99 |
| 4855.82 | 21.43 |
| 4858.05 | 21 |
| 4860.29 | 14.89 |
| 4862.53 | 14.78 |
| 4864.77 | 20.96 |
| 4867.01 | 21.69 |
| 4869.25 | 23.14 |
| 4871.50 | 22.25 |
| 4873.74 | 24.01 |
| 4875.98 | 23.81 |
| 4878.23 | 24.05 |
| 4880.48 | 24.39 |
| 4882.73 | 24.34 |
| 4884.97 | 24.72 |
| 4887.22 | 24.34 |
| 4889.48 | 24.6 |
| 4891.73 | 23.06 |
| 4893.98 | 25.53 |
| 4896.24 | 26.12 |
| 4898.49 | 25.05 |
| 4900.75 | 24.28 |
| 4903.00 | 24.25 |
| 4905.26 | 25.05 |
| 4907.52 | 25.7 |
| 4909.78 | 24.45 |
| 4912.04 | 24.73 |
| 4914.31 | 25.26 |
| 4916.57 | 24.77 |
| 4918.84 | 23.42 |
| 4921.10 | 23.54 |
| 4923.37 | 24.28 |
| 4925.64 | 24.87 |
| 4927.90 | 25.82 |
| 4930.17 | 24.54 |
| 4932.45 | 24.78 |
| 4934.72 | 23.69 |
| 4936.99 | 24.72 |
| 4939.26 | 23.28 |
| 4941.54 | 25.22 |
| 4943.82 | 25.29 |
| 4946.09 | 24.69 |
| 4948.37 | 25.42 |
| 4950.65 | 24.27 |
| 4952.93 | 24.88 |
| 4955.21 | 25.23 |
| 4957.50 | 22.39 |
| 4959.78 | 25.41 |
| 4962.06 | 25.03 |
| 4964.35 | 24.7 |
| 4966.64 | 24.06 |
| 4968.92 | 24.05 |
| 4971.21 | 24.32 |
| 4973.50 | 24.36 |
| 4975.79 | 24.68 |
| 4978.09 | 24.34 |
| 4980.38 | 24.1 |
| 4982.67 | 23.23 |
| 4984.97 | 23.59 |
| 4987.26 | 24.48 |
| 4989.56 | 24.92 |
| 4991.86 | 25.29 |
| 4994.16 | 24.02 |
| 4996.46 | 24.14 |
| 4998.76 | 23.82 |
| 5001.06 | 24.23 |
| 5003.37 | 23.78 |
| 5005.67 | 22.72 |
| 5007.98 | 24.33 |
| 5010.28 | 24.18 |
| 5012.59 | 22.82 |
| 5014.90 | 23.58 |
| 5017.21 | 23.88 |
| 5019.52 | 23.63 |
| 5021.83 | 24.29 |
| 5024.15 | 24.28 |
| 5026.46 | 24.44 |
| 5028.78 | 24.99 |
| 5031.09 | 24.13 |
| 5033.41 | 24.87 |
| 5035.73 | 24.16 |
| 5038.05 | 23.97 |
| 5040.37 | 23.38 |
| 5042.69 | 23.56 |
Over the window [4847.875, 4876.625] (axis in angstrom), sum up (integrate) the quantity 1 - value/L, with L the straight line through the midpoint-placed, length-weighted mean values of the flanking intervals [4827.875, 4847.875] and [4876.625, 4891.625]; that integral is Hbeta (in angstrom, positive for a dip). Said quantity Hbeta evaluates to 3.6 angstrom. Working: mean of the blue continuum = 24.9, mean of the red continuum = 24.3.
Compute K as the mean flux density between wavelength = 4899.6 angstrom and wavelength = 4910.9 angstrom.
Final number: 24.8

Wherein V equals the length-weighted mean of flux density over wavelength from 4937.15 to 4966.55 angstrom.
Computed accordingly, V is 24.6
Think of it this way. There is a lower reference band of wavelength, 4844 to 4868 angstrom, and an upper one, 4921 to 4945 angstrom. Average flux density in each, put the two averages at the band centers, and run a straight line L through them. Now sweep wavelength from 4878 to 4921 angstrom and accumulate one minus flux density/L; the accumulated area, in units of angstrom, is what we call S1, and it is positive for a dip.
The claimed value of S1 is -2.7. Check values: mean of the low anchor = 21.4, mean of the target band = 24.6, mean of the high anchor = 24.6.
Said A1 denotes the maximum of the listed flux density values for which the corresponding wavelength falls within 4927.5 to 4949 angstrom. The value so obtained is 25.82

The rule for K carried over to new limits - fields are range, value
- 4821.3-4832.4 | 24.7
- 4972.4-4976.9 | 24.5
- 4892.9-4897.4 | 25.8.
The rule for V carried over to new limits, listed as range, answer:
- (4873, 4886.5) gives 24.2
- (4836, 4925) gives 23.6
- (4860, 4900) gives 23.1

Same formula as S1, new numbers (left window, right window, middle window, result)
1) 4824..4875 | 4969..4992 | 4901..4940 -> -1.4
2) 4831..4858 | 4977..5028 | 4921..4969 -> -1.0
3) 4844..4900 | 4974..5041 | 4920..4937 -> -0.8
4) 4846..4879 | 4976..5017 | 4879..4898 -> -2.0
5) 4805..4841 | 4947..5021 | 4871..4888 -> 0.5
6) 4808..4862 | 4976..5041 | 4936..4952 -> -0.4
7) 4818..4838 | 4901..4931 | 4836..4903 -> 4.0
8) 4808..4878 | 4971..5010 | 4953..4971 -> -0.3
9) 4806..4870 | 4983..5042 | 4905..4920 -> -0.6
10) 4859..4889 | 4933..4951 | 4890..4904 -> -1.1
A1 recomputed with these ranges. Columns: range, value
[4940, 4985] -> 25.42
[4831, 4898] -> 26.12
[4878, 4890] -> 24.72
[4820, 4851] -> 25.67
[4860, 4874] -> 24.01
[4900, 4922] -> 25.7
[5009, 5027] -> 24.44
